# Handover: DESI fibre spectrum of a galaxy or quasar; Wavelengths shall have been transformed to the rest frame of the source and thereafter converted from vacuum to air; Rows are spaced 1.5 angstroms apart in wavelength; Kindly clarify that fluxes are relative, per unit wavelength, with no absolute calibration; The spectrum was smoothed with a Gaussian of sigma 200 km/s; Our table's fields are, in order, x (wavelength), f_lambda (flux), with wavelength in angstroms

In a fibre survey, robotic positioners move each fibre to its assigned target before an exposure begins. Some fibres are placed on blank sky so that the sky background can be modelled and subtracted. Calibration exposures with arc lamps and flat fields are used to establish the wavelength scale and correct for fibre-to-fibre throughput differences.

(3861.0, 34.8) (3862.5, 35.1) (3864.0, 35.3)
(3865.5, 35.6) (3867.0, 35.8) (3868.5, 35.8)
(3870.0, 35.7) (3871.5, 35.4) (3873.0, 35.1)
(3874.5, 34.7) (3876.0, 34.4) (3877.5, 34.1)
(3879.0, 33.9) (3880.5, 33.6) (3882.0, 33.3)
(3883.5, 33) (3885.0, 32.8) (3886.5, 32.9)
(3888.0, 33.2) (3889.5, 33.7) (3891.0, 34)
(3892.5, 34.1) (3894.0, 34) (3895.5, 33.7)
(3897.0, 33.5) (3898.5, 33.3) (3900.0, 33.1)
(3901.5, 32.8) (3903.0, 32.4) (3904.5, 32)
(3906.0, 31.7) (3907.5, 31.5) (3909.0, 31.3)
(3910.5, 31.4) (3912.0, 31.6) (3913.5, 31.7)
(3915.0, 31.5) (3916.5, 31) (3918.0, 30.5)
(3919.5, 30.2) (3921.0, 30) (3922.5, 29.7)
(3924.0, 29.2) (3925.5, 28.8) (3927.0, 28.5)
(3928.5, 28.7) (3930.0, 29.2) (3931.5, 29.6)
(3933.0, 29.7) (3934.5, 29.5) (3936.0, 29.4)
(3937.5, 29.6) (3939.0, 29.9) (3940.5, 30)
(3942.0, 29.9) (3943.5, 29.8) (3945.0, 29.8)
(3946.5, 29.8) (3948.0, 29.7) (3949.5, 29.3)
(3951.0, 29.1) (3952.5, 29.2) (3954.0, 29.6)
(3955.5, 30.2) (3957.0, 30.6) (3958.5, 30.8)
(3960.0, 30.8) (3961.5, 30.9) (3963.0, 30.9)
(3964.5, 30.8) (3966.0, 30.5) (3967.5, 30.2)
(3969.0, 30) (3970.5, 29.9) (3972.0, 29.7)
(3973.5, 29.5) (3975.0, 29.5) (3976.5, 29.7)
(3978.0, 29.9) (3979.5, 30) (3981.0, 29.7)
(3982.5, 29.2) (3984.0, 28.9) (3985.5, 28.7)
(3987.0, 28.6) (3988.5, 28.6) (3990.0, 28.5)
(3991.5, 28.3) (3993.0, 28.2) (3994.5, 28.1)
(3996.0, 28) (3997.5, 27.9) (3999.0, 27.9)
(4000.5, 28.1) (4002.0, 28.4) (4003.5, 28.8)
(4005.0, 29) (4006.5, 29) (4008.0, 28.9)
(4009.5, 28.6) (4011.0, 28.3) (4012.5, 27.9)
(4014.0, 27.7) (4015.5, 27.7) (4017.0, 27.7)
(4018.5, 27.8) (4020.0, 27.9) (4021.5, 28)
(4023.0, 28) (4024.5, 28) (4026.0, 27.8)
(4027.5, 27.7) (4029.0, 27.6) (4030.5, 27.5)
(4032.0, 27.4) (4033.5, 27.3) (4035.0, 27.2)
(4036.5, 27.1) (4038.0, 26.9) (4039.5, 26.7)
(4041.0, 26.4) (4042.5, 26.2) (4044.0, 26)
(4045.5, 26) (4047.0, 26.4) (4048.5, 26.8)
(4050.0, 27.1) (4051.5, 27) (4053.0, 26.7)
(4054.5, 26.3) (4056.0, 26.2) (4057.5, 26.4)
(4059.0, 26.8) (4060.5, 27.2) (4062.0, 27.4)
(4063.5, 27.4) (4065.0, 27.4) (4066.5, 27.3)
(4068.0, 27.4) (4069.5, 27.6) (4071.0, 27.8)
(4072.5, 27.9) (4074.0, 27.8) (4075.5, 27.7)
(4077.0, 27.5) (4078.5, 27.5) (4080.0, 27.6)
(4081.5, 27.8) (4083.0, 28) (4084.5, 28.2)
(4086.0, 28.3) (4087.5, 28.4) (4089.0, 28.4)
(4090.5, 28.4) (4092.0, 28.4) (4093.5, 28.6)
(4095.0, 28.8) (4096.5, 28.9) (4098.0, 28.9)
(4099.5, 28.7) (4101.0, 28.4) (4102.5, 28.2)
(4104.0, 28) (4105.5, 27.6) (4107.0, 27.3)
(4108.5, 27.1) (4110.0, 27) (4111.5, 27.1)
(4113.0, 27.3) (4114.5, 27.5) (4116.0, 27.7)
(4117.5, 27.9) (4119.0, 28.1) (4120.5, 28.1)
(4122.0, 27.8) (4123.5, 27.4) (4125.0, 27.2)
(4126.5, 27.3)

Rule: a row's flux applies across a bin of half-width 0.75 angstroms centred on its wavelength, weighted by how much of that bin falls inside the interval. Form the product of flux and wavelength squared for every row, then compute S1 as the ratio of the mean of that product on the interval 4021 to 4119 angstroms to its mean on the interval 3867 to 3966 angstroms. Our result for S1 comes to 0.94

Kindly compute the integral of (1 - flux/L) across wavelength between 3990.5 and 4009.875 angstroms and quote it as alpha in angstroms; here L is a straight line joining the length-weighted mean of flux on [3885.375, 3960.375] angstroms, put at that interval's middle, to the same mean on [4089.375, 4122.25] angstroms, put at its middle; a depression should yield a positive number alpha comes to 0.8 angstroms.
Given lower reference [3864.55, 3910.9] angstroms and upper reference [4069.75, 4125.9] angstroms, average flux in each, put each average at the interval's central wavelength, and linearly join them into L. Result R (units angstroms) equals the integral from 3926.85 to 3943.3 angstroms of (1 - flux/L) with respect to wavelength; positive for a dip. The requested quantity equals 1.4 angstroms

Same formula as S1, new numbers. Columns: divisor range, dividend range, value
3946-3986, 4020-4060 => 0.94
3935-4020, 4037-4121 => 0.99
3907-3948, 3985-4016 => 0.98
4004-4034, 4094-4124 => 1.04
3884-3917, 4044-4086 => 0.91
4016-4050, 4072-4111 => 1.06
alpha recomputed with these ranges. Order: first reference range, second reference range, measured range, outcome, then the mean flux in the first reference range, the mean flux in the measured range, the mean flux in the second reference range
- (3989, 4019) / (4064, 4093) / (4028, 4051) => 1.0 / 28.2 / 26.9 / 27.9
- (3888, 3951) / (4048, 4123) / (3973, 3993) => 0.4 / 31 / 29.1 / 27.7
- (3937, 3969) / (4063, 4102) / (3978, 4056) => 3.4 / 30.1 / 27.8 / 28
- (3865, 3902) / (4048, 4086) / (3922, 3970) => 2.9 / 34.1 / 29.8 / 27.3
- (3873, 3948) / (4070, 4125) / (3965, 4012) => 1.7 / 31.6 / 29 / 27.9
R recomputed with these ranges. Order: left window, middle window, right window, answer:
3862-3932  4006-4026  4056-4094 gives 0.84 angstroms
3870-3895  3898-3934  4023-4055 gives 1.87 angstroms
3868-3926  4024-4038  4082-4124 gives 1.03 angstroms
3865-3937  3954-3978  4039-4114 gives 0.22 angstroms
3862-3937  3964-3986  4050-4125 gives 0.55 angstroms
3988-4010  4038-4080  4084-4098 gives 2.18 angstroms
